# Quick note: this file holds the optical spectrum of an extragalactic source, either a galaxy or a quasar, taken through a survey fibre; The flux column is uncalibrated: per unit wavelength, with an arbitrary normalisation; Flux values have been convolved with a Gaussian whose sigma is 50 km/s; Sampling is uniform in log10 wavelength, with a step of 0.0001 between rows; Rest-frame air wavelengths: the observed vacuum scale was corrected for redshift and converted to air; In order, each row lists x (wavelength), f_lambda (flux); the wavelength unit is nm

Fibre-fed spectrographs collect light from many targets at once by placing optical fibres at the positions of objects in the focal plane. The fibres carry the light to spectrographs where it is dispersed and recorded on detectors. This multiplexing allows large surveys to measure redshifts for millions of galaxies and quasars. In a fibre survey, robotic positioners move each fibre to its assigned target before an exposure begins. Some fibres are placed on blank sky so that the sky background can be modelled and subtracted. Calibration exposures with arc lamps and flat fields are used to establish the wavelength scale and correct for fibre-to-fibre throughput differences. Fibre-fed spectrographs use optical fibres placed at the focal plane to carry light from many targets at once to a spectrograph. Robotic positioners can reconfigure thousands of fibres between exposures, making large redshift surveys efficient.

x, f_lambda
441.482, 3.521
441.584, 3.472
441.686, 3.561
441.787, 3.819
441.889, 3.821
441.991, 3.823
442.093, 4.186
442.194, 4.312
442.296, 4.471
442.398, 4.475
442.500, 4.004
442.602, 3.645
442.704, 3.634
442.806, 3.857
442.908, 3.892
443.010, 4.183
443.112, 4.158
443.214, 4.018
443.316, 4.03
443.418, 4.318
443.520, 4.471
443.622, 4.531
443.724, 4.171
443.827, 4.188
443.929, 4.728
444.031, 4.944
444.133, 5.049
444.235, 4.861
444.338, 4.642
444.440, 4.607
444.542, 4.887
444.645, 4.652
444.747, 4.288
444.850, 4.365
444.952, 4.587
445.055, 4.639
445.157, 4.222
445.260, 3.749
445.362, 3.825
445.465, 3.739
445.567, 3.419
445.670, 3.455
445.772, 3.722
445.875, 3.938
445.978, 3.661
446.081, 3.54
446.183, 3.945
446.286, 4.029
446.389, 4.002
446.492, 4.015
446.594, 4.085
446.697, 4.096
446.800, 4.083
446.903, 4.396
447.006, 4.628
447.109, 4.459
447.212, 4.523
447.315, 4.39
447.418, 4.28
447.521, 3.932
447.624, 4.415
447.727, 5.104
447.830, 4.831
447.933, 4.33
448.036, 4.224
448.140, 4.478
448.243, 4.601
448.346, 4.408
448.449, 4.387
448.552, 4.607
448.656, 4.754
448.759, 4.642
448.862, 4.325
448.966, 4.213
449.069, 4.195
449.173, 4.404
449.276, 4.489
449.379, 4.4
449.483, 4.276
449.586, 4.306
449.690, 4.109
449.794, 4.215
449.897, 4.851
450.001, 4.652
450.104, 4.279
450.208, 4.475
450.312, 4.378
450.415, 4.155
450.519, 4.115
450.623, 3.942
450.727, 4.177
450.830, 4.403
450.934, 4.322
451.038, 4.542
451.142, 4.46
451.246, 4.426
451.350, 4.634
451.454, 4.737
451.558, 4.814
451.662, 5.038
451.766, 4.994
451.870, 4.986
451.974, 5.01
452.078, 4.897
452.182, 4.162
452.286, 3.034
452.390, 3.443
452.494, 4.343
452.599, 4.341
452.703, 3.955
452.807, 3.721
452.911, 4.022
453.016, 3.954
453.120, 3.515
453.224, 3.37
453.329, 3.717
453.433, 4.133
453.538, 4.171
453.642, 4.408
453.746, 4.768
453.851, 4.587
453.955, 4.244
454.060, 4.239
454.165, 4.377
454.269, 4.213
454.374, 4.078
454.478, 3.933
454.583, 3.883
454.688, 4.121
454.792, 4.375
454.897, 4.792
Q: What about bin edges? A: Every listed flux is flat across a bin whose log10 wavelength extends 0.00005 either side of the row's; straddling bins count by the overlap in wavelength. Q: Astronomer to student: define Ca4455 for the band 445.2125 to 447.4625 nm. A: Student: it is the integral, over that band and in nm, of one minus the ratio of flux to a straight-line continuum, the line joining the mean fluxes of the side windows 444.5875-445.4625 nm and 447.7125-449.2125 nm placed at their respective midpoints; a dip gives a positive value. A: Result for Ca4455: 0.181 nm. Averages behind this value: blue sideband 4.26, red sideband 4.48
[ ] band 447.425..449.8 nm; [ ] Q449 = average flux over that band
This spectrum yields 4.42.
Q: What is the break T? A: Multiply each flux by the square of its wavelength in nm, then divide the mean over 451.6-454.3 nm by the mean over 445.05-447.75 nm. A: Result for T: 1.1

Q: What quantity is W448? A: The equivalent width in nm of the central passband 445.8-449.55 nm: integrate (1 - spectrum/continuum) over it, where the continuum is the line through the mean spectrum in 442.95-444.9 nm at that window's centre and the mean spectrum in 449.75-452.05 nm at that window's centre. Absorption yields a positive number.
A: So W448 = 0.168 nm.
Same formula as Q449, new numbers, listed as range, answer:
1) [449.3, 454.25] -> 4.3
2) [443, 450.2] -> 4.32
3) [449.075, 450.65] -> 4.34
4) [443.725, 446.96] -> 4.2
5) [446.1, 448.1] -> 4.29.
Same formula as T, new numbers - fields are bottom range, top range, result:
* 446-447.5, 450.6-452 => 1.13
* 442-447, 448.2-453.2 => 1.07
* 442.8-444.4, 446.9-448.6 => 1.04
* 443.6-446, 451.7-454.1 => 1.01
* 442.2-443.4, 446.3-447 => 1.04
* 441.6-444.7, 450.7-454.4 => 1.05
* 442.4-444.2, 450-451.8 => 1.09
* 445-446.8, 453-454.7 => 1.09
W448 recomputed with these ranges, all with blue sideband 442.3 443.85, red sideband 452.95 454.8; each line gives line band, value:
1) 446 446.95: 0.02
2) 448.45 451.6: -0.23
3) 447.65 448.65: -0.11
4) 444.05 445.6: -0.11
